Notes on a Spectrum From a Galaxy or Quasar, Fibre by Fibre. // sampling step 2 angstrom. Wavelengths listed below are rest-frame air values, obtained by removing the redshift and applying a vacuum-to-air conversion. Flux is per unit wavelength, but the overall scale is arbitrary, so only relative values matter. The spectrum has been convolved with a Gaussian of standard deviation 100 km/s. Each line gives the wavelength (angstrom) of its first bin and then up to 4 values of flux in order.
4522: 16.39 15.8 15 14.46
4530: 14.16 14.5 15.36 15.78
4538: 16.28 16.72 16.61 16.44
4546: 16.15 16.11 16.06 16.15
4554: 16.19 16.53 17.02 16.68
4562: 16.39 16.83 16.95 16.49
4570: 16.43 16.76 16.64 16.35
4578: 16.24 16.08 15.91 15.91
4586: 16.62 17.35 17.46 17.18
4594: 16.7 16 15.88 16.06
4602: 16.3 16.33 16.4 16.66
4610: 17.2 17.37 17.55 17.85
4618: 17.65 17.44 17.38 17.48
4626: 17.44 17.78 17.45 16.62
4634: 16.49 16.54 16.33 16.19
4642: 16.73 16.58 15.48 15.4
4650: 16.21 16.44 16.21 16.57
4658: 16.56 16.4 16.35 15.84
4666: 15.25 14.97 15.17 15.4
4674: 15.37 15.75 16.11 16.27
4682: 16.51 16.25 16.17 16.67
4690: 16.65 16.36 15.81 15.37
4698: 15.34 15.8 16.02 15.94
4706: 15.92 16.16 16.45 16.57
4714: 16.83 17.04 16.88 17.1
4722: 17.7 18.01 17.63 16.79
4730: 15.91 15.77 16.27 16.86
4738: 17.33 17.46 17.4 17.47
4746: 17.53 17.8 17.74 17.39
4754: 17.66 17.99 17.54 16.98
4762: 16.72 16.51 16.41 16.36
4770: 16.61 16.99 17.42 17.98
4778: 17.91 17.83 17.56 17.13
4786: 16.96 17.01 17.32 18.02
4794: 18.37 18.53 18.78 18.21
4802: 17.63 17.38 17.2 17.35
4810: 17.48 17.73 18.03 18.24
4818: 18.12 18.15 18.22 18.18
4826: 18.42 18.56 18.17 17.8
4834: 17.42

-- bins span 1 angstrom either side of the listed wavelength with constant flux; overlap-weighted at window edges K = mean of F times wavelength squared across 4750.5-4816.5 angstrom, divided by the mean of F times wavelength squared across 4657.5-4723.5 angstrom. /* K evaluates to 1.1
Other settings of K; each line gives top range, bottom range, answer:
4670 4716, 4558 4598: 1.02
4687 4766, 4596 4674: 1.06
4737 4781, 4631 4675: 1.13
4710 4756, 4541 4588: 1.12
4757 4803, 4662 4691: 1.15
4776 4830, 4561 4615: 1.18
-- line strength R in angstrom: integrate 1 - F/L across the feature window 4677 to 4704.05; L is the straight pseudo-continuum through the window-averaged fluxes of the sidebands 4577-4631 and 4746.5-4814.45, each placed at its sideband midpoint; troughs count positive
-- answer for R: 1.7 angstrom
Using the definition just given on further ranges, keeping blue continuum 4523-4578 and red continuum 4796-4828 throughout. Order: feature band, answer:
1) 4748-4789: 1.0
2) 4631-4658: 0.8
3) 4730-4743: 0.5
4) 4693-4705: 1.0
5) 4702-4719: 0.8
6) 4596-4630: -1.0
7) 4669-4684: 1.0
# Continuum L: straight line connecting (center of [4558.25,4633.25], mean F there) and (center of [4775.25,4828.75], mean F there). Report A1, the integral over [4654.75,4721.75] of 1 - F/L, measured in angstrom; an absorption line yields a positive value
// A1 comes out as 4.4 angstrom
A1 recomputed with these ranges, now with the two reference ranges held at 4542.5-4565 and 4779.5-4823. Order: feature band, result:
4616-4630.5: -0.6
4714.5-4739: 0.6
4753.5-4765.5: 0.3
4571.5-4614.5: 0.2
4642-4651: 0.5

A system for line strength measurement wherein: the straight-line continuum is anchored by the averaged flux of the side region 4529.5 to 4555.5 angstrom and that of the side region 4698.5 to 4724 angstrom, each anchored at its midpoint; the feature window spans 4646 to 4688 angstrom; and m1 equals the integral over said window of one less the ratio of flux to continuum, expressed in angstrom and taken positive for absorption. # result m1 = 1.1 angstrom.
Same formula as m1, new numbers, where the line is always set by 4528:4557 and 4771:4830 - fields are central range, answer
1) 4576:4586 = 0.03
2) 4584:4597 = -0.45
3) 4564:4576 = -0.41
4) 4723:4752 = 0.34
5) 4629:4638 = -0.09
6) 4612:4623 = -0.74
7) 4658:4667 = 0.41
